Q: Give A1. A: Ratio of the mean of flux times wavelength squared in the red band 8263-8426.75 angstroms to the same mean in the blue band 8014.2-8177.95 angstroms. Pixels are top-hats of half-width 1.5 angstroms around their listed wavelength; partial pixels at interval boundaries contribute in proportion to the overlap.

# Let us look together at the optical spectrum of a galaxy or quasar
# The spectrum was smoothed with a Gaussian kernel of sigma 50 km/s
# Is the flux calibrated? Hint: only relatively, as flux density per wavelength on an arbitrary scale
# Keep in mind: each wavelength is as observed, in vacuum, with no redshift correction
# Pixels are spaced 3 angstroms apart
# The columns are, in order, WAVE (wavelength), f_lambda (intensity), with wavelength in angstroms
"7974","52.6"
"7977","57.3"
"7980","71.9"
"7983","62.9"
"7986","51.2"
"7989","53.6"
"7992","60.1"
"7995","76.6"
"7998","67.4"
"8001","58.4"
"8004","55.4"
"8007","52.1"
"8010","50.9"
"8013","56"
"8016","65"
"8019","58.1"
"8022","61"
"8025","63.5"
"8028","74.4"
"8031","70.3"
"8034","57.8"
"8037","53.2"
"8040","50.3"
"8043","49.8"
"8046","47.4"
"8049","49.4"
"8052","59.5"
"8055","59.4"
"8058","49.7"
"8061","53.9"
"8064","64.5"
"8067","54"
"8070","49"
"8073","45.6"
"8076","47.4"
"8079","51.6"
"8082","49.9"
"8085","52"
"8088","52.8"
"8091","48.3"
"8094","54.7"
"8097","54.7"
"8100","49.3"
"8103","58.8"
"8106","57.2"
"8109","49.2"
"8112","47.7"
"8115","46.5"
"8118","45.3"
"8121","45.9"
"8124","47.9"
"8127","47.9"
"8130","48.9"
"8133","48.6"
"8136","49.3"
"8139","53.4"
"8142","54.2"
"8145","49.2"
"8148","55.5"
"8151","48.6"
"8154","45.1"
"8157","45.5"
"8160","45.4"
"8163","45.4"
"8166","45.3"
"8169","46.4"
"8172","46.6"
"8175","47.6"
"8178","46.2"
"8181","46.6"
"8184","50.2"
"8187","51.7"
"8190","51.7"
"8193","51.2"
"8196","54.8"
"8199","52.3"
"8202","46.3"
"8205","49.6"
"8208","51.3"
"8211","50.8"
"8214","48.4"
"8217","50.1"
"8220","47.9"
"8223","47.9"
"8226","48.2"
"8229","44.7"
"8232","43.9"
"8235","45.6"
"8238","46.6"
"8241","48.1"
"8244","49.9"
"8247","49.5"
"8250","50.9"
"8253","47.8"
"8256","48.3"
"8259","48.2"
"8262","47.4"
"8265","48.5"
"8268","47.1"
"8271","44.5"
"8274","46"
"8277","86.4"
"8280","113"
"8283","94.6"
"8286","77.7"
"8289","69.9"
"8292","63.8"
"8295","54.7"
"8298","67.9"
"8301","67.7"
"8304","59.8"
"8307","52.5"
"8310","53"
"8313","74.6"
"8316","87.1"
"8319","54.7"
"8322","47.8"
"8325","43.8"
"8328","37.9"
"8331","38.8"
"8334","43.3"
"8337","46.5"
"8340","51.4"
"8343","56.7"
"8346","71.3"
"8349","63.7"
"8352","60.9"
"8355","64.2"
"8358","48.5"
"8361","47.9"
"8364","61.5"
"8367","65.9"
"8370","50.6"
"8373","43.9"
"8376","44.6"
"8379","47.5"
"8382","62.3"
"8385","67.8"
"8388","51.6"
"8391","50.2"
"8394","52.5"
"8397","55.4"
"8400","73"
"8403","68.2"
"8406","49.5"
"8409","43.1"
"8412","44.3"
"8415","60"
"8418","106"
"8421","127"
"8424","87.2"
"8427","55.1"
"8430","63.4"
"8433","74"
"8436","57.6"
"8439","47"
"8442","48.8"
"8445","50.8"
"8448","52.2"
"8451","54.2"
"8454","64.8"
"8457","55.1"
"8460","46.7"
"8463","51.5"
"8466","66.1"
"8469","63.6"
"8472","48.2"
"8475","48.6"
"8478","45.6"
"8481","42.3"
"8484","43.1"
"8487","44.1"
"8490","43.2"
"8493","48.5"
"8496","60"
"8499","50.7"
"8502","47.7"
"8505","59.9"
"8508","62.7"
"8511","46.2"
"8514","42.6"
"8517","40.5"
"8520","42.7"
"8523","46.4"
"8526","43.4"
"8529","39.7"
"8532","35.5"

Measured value 1.2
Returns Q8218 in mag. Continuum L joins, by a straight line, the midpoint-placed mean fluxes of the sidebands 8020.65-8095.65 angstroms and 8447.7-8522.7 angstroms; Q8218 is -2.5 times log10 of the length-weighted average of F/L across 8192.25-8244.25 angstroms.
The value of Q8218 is 0.10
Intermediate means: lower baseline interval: 54.8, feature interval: 48.7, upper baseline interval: 50.7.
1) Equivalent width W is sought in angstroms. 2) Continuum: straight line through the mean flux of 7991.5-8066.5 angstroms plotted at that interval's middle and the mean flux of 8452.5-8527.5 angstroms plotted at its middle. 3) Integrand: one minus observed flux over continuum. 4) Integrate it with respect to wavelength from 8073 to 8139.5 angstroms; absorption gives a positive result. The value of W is 8.1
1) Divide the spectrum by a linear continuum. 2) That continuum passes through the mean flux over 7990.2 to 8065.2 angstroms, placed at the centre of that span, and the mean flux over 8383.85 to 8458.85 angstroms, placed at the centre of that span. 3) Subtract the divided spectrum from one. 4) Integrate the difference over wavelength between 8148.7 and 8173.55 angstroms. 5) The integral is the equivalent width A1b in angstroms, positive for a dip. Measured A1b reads 5.6 angstroms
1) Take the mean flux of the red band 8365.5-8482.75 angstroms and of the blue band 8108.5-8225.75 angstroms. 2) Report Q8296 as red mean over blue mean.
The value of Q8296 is 1.2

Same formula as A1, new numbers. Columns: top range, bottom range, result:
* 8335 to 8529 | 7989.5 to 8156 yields 1.13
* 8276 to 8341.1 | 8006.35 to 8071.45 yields 1.18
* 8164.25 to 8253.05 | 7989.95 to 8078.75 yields 0.89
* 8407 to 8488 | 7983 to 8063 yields 1.13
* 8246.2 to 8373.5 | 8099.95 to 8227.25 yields 1.23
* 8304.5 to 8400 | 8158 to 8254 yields 1.18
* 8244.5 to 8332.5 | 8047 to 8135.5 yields 1.21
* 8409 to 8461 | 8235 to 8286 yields 1.16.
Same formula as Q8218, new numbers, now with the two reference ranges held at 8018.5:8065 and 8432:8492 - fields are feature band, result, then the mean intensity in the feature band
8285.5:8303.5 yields -0.21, 66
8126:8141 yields 0.13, 49.8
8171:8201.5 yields 0.12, 49.8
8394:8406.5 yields -0.16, 61.4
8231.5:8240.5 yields 0.20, 45.8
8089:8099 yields 0.09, 52.4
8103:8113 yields 0.08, 52.7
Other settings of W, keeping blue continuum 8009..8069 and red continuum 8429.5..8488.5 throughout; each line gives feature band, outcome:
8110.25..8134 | 3.9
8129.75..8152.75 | 2.2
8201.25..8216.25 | 1.7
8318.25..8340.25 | 3.9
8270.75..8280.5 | -3.0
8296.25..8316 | -3.5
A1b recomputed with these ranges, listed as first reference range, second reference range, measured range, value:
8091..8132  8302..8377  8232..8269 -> 3.6 angstroms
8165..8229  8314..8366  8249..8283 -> -4.6 angstroms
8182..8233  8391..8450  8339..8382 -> 2.6 angstroms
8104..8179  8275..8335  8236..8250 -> 2.3 angstroms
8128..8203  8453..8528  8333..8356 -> -3.6 angstroms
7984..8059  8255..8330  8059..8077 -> 1.9 angstroms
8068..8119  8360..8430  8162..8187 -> 3.0 angstroms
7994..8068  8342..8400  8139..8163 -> 3.6 angstroms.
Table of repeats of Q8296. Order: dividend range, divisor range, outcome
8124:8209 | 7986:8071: 0.85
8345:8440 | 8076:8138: 1.22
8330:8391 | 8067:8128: 1.09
